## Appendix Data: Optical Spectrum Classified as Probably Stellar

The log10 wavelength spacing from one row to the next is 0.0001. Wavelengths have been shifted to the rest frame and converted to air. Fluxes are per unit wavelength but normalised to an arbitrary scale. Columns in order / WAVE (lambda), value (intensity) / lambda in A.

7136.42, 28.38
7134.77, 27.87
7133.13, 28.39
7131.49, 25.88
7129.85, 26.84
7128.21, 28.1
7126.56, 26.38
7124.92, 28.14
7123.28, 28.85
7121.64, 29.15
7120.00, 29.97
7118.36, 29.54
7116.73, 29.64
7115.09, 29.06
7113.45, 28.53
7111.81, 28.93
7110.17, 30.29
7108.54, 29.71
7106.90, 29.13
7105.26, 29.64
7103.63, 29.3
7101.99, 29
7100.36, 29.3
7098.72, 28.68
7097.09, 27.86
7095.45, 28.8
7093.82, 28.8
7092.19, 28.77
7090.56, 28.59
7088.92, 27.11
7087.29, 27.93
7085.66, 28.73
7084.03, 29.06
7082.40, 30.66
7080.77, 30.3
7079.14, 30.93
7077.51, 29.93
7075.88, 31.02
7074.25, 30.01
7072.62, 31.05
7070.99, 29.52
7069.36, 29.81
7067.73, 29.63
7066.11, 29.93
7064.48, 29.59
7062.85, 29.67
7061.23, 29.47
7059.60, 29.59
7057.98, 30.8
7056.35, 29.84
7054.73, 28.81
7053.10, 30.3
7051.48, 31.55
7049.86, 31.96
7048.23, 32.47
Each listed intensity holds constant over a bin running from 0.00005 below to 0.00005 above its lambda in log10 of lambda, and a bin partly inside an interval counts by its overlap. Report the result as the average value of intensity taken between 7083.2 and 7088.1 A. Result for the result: 28.6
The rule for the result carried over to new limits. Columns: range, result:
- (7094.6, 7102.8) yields 28.7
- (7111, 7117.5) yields 29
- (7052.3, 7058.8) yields 29.9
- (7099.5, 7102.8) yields 29.1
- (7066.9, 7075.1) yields 30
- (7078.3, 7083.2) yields 30.6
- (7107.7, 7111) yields 30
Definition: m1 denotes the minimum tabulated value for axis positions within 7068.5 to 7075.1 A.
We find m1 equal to 29.52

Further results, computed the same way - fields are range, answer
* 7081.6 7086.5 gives 28.73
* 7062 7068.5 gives 29.59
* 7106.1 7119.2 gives 28.53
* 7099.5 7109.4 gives 29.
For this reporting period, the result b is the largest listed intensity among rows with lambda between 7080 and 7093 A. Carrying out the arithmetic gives 30.66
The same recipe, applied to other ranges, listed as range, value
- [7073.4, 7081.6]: 31.02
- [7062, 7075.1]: 31.05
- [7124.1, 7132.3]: 28.14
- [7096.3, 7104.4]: 29.3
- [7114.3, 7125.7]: 29.97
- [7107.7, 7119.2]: 30.29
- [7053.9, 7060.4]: 30.8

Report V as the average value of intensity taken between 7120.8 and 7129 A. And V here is 28.1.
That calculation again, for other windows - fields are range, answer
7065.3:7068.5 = 29.8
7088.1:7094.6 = 28.3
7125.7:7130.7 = 27.1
